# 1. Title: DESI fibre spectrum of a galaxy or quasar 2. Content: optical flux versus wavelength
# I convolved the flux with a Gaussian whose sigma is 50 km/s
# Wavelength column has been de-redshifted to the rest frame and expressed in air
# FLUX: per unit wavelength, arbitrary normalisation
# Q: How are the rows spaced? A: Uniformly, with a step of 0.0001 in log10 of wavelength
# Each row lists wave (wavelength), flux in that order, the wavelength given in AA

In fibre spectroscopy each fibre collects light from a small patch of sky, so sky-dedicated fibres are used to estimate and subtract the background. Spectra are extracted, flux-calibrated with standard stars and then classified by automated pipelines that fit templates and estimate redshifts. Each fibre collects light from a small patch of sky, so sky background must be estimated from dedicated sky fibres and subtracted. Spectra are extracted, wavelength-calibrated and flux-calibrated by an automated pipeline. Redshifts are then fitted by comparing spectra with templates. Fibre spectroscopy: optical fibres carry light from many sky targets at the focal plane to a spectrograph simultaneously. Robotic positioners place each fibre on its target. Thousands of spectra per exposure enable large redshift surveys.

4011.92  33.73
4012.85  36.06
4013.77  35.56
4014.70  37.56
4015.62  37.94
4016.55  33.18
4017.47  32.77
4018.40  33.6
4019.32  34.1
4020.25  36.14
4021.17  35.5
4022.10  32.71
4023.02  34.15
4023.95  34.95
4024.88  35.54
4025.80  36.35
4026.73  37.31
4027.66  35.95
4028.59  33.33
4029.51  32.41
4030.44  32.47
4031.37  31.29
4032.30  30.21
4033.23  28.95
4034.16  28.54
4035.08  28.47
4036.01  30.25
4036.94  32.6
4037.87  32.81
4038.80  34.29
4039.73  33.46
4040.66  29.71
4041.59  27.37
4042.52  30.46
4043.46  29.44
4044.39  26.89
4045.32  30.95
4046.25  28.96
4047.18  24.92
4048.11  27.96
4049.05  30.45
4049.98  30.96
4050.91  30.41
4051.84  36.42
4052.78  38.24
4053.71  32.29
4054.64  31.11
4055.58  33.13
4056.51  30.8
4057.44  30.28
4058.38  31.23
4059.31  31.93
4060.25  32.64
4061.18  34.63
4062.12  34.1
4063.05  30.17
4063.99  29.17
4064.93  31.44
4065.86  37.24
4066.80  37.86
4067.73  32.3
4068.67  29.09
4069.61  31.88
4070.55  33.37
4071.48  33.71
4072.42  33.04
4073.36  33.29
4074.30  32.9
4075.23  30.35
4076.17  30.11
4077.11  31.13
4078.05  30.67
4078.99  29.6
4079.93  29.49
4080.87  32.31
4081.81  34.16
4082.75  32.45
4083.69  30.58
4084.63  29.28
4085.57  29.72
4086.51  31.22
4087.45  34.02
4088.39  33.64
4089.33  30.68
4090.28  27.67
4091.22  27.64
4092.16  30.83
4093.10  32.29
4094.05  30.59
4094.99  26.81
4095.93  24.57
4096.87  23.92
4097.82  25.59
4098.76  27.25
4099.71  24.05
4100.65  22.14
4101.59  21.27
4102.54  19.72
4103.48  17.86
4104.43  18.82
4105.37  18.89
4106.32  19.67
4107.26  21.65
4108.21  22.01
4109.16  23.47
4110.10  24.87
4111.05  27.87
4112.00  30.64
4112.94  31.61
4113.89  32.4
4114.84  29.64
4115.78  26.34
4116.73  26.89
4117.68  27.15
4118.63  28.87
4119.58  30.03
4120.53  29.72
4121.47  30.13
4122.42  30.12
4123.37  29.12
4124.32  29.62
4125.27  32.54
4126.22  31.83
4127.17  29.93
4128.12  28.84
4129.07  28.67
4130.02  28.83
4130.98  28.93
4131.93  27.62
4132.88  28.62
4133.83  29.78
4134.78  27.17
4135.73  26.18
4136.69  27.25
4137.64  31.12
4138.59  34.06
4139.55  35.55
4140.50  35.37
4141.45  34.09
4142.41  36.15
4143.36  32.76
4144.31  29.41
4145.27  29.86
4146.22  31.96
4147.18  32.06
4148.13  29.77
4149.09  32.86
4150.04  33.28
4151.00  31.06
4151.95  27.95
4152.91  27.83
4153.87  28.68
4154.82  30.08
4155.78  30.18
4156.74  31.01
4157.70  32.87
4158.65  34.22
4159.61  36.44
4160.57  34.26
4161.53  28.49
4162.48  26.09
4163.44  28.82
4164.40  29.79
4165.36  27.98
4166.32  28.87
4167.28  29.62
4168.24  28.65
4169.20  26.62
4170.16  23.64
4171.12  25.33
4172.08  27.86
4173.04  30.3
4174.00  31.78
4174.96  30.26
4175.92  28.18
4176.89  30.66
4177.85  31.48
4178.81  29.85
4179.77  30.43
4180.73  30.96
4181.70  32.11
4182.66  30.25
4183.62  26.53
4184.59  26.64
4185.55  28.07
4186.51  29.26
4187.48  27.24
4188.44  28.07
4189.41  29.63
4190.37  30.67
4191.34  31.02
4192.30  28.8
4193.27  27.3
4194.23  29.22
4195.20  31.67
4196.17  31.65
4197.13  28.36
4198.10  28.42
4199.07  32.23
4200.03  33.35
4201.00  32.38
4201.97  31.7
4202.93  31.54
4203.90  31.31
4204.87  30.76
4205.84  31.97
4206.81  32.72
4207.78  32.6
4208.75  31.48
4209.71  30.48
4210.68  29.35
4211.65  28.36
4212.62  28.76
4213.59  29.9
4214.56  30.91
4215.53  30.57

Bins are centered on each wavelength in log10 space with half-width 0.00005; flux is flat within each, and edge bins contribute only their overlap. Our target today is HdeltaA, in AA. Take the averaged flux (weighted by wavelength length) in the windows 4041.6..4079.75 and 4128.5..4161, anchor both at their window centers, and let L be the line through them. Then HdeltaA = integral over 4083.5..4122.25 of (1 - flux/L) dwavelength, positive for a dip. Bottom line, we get 5.5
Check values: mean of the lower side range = 31.6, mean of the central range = 26.9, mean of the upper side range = 31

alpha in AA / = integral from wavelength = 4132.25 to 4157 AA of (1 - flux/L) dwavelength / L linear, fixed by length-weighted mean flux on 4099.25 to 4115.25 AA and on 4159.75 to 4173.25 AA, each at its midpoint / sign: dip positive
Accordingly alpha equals -3.8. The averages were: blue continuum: 23.9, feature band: 30.9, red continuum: 28.5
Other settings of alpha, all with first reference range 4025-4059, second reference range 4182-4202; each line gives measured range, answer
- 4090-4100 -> 1.09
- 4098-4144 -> 3.94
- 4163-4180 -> 0.57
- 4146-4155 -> -0.12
